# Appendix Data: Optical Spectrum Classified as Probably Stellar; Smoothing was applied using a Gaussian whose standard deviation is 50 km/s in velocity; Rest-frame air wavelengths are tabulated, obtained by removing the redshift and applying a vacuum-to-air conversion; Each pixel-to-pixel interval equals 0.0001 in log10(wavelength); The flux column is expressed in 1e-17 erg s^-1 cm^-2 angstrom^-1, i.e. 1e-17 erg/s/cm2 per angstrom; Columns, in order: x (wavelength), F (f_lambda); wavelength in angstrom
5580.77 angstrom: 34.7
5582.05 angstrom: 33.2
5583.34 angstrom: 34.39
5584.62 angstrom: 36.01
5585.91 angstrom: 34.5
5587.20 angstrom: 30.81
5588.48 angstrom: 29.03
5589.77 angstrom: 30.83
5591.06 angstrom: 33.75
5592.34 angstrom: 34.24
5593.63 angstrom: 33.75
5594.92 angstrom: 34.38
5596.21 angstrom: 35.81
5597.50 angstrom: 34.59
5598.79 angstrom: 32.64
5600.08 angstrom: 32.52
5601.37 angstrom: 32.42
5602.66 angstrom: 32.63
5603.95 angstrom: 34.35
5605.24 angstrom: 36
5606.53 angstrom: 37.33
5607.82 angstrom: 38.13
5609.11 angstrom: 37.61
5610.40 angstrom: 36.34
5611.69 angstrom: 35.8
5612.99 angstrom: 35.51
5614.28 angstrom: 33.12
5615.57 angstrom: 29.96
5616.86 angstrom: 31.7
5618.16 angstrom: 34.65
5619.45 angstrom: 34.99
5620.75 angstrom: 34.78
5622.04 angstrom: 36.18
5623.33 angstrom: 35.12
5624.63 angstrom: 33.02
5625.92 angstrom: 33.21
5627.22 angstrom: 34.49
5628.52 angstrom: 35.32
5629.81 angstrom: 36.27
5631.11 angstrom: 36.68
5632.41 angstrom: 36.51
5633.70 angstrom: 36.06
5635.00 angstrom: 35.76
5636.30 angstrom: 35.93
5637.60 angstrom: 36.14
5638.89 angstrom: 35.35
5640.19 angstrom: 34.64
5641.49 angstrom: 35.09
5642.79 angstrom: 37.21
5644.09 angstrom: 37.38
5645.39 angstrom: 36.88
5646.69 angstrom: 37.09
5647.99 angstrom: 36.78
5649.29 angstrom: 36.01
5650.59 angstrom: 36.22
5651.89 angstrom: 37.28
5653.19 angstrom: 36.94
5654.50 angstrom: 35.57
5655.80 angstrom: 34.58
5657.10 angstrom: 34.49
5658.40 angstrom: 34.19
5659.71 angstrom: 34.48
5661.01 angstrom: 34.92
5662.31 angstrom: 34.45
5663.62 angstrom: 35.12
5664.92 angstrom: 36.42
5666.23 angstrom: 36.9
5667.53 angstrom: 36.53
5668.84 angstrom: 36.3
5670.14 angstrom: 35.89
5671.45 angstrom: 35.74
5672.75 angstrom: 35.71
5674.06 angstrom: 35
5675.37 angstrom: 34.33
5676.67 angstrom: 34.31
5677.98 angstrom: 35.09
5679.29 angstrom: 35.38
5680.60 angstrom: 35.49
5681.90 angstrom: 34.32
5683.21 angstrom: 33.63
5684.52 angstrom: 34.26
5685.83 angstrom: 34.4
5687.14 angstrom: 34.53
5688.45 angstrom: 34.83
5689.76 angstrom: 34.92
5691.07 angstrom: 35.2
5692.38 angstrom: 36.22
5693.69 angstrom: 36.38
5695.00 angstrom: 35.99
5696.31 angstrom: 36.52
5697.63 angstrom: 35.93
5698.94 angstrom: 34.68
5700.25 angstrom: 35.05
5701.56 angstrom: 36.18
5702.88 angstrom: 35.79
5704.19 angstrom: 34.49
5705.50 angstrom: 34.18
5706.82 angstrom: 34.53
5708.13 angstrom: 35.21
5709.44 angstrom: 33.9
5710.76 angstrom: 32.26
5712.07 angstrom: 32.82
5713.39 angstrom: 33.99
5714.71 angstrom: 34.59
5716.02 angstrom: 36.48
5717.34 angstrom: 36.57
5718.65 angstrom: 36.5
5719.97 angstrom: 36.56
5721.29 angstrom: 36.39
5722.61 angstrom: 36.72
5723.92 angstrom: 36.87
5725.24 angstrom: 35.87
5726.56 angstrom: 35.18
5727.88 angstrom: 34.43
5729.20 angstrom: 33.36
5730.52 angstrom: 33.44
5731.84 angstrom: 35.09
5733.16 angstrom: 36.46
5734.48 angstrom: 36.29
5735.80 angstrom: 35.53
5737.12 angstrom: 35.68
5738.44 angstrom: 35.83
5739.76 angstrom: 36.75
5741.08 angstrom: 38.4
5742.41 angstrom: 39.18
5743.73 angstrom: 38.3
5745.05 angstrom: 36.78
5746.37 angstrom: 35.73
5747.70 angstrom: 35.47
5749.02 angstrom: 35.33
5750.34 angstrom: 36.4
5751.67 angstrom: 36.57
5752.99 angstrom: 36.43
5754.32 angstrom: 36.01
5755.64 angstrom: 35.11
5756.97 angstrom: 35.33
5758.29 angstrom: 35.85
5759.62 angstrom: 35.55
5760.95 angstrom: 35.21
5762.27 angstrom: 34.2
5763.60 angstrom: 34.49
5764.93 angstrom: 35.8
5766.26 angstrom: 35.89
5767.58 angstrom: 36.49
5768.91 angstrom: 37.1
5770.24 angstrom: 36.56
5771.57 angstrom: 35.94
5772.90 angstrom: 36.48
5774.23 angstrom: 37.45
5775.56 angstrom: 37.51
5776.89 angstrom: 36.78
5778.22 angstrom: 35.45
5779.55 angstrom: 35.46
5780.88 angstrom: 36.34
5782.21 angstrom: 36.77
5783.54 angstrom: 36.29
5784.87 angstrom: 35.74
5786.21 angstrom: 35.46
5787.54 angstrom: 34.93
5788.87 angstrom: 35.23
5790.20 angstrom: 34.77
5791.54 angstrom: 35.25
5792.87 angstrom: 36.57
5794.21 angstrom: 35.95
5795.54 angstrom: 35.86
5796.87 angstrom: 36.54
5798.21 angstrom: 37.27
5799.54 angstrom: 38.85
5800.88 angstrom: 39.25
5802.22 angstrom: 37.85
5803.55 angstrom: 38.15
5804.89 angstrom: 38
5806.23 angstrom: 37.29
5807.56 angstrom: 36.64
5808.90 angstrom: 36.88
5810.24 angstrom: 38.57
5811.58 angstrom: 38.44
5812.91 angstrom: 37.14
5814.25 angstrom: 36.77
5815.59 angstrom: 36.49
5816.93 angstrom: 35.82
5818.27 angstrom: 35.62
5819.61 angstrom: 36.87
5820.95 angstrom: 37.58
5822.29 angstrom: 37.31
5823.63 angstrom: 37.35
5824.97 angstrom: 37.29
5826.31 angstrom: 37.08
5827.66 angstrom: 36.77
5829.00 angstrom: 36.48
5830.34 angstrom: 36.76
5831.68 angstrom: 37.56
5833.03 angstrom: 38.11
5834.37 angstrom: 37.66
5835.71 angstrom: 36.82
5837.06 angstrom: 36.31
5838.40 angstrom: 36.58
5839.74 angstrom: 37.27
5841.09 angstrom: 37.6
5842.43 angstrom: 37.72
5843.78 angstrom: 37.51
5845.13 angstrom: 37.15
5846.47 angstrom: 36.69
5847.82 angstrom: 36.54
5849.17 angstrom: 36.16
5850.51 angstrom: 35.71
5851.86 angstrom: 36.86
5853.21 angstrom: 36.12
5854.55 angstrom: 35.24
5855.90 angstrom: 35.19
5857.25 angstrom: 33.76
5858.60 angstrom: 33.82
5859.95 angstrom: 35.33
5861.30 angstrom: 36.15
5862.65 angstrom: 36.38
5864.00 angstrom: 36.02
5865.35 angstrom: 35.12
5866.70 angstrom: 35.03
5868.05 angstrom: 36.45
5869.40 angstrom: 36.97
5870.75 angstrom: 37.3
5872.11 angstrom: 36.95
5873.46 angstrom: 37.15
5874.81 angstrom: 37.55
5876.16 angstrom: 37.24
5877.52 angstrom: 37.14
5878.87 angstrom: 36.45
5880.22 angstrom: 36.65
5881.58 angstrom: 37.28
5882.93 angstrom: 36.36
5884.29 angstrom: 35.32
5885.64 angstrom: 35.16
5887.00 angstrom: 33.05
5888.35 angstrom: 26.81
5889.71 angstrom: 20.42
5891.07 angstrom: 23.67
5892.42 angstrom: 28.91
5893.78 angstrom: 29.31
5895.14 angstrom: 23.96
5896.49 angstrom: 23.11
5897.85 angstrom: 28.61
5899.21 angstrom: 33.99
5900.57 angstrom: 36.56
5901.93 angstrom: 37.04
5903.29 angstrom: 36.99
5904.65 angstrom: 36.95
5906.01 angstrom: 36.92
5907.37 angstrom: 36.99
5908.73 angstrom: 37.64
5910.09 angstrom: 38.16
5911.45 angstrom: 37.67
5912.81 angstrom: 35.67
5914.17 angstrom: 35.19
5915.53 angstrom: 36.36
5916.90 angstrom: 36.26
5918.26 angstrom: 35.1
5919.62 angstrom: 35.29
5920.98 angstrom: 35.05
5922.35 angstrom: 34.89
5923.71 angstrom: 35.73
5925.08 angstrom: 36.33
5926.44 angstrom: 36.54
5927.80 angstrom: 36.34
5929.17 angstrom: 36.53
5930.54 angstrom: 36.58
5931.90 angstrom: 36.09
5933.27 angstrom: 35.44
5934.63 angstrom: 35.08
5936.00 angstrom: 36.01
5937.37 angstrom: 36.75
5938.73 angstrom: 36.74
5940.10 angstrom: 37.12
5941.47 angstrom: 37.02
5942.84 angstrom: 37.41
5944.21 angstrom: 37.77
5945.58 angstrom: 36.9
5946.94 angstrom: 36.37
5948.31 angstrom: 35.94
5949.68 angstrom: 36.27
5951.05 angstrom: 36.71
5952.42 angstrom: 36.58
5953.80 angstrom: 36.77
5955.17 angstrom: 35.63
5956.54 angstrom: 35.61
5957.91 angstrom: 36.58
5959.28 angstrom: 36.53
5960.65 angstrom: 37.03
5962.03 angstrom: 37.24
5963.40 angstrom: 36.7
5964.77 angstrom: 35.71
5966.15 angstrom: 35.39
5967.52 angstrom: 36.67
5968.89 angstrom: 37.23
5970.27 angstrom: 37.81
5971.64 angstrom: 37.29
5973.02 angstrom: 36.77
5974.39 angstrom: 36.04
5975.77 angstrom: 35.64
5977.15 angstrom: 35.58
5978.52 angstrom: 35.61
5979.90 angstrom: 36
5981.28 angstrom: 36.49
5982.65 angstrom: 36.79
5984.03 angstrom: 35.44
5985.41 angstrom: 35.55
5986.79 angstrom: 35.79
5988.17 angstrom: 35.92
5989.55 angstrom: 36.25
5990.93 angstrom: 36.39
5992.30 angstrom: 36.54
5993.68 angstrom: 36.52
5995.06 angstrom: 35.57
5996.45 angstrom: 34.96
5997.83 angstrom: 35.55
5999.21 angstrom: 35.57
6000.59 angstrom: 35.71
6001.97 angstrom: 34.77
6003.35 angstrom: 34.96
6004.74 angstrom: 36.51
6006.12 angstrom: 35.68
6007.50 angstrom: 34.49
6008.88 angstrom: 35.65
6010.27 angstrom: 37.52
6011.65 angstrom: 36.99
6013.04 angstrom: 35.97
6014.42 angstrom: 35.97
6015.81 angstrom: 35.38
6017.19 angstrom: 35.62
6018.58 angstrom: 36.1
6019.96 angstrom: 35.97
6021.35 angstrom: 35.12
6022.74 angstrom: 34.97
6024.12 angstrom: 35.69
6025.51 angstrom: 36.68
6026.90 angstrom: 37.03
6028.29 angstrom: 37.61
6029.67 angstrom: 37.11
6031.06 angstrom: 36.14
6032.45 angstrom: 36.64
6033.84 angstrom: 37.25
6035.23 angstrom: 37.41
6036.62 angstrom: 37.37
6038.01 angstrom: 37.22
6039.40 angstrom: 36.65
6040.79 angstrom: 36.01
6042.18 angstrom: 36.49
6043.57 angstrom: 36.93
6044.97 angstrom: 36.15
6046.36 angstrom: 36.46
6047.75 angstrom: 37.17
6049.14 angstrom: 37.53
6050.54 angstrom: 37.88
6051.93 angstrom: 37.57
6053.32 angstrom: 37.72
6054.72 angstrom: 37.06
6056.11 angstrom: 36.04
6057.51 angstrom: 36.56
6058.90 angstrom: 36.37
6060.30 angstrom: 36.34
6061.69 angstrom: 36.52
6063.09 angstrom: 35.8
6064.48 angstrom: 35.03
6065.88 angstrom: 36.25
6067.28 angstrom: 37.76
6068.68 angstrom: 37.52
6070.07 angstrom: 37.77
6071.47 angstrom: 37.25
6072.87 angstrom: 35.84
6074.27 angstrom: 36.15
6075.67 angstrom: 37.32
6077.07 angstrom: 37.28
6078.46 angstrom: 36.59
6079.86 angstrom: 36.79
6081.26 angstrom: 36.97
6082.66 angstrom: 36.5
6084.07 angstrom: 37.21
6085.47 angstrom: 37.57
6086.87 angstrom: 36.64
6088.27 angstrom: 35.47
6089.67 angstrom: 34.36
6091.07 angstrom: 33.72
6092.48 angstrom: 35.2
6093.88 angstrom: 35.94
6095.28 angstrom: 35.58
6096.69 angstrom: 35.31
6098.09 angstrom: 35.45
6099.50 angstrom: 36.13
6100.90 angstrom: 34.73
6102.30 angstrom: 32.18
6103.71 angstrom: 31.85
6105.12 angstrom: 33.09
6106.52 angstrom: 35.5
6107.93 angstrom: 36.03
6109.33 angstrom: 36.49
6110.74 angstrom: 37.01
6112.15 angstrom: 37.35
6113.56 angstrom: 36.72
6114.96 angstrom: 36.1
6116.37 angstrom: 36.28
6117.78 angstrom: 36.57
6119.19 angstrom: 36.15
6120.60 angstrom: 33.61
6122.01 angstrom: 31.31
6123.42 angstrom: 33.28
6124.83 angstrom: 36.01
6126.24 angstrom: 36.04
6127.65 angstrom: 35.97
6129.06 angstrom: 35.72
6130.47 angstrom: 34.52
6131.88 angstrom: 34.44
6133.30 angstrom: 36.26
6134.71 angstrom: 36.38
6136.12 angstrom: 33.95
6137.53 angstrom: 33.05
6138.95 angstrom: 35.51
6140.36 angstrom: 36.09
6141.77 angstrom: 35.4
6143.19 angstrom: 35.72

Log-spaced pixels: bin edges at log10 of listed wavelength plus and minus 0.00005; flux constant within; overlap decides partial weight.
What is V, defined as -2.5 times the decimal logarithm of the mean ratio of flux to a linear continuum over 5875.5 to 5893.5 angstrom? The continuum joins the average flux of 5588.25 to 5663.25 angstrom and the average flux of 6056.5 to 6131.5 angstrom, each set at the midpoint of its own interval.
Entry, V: 0.09 mag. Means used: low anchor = 35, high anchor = 35.8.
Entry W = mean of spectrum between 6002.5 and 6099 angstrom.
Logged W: 36.4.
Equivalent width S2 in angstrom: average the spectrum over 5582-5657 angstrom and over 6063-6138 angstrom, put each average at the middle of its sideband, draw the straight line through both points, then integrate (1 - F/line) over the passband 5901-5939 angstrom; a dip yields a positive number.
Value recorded -1.0 angstrom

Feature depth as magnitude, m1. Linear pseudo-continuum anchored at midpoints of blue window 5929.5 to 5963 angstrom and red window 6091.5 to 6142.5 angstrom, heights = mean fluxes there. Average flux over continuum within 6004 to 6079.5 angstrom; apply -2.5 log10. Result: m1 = -0.02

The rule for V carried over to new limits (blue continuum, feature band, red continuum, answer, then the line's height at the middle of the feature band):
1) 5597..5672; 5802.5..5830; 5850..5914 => -0.08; 34.6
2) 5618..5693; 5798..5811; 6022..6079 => -0.06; 35.9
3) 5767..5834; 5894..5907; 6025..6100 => 0.13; 36.7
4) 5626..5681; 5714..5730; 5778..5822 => 0.01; 36.2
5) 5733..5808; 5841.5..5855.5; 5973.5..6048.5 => -0.01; 36.3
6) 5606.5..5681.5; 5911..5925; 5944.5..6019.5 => 0.01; 36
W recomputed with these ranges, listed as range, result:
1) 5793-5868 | 36.7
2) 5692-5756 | 35.7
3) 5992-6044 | 36.2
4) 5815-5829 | 36.8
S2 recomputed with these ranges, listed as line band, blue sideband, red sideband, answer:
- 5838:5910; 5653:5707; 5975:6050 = 2.1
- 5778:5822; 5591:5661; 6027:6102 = -1.2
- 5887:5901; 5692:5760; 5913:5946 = 3.3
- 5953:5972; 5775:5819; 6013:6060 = 0.0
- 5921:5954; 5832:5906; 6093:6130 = -1.4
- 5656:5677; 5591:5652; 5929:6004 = 0.0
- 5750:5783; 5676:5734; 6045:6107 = -0.7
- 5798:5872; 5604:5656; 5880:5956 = -3.8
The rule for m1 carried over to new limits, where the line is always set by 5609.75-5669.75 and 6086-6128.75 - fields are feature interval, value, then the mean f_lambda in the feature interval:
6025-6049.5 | -0.05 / 36.9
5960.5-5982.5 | -0.04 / 36.4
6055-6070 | -0.04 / 36.5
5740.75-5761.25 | -0.03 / 36.3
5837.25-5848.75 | -0.05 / 37.1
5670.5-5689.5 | 0.02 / 34.8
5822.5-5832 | -0.05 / 37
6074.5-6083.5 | -0.05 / 36.9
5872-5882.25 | -0.05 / 37.1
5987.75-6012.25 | -0.02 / 35.9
